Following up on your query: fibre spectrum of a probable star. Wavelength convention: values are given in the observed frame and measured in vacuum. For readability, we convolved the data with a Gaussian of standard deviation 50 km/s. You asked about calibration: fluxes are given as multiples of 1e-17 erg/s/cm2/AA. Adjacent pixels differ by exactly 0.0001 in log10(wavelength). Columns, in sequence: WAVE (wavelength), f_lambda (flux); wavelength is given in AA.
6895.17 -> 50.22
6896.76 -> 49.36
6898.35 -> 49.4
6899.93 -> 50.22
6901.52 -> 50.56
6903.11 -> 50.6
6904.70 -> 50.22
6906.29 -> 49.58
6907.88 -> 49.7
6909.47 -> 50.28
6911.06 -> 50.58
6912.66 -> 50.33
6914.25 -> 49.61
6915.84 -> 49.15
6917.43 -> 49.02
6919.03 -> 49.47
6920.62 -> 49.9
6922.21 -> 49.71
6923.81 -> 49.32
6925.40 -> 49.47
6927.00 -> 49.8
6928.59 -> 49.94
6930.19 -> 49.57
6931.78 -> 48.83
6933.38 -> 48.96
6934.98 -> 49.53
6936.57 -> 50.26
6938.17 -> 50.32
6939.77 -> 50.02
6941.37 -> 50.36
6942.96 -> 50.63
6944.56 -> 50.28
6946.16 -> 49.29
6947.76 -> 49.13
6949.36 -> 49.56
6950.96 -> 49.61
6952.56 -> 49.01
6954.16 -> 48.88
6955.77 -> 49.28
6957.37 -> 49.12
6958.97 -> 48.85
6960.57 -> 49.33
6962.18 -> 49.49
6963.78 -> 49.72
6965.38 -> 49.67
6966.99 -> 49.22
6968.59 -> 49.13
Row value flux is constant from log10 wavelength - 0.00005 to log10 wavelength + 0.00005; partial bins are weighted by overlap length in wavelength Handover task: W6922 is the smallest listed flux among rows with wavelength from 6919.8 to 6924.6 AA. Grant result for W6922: 49.32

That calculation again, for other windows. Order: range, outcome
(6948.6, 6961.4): 48.85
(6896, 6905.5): 49.36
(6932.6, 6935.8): 48.96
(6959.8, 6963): 49.33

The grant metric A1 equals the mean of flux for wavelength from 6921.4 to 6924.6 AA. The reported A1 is 49.5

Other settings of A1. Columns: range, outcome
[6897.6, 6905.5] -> 50.2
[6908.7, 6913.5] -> 50.3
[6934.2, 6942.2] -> 50.2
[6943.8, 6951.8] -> 49.6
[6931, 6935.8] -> 49.1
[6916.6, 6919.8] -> 49.2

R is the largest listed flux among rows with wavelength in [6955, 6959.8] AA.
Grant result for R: 49.28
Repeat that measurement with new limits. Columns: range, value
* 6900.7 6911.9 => 50.6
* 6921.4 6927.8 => 49.8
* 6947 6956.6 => 49.61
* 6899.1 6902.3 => 50.56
